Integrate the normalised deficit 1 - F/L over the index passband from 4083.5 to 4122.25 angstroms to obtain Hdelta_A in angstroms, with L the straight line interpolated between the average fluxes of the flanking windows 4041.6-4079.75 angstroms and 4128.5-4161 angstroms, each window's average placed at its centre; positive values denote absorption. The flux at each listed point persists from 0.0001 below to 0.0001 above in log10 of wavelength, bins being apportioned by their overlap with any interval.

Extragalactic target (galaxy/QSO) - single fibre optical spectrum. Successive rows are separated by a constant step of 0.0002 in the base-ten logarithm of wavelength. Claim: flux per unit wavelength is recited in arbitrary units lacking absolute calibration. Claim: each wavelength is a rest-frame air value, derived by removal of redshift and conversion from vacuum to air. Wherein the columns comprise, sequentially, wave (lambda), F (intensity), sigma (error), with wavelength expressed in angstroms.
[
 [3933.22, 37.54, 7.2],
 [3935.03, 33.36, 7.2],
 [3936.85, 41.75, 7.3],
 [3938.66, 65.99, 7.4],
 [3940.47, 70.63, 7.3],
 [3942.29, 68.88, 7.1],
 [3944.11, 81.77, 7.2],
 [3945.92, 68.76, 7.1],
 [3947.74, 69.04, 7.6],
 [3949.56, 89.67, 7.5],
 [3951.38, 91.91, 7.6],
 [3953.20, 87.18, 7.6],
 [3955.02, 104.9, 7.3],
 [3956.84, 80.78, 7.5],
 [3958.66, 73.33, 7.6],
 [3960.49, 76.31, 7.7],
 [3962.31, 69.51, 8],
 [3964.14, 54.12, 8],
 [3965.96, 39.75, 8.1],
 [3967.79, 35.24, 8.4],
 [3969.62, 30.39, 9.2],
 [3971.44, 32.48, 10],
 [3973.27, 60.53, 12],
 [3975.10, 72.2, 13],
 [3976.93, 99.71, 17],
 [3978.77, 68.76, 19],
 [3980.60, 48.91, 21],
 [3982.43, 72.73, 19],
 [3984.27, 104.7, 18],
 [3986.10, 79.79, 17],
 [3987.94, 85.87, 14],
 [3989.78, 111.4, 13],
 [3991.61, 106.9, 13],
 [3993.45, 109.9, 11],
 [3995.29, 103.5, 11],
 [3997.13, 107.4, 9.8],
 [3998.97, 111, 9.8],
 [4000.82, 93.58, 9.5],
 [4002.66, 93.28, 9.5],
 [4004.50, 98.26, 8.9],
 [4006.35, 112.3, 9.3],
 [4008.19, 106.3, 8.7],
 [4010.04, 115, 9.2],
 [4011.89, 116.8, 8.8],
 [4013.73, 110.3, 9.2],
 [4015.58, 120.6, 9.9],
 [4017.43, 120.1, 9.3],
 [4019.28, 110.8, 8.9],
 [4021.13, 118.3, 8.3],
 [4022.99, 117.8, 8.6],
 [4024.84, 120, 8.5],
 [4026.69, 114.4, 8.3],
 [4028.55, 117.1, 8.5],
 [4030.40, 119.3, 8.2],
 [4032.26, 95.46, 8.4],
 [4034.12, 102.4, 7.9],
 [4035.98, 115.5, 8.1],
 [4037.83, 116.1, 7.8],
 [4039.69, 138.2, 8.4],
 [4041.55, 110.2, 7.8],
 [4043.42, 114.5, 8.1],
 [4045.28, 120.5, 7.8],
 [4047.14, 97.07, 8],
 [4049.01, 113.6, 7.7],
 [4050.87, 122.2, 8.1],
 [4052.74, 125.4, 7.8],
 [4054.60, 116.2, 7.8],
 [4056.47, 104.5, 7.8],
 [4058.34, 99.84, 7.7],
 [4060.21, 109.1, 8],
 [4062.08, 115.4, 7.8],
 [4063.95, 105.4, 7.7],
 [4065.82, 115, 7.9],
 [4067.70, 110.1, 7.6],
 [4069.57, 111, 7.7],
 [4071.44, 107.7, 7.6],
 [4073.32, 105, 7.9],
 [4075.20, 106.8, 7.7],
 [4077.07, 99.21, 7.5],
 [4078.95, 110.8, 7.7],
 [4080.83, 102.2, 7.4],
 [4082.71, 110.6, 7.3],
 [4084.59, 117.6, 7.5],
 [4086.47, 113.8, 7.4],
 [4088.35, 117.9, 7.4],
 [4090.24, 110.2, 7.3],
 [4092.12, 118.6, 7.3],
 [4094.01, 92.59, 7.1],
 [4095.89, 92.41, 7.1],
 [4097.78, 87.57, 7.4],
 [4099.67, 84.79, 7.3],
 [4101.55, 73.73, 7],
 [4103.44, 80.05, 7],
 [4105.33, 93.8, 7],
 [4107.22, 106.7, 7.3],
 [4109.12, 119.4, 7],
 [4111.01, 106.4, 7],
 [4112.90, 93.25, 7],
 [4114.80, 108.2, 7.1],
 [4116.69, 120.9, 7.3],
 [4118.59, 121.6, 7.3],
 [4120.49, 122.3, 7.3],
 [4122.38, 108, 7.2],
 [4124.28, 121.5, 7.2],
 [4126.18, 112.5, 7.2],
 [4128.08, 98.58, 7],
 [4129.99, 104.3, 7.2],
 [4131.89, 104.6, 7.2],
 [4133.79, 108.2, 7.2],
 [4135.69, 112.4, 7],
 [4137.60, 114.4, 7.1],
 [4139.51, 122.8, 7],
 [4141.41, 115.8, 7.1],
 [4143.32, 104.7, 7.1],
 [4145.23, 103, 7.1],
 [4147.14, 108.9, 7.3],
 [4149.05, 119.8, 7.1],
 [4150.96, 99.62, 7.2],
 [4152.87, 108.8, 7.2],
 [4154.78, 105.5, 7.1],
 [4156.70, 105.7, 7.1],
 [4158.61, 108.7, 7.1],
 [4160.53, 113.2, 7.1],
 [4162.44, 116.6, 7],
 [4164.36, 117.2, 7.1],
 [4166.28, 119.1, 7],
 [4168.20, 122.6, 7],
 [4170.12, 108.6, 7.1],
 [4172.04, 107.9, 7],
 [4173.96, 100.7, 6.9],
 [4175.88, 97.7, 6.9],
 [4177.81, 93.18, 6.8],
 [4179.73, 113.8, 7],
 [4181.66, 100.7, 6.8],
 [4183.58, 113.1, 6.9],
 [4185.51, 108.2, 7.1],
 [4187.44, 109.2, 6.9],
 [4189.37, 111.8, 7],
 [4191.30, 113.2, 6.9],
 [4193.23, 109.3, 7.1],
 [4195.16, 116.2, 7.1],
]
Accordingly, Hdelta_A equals 2.0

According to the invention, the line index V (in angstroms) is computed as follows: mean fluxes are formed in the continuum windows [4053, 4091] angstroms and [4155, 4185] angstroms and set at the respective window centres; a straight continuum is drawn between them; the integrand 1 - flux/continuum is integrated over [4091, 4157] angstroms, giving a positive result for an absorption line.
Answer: 2.17 angstroms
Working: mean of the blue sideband 110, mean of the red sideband 109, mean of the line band 106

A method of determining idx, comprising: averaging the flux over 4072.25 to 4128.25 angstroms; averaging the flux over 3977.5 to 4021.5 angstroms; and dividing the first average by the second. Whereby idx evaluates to 1.0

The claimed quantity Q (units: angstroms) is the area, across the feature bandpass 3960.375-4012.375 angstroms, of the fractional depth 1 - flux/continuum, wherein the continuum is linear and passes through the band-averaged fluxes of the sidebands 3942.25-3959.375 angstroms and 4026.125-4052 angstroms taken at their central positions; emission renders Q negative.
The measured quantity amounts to 7.05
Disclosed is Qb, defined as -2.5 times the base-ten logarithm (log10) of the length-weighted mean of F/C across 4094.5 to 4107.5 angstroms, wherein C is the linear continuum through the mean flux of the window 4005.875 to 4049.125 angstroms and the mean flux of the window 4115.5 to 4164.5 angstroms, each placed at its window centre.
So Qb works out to 0.27 mag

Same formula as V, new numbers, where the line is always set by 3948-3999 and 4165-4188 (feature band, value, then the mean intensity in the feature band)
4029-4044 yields -4.55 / 114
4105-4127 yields -2.78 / 112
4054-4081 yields -4.68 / 108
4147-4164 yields -0.82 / 110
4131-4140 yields -0.88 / 112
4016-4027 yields -4.12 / 117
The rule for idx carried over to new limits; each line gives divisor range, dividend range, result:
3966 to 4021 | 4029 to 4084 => 1.23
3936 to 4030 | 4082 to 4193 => 1.23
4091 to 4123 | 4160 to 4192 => 1.08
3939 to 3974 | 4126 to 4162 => 1.61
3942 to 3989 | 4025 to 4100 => 1.54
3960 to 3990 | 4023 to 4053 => 1.74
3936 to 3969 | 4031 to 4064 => 1.60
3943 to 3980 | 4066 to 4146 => 1.54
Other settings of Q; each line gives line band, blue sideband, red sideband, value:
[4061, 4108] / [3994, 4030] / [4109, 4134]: 3.0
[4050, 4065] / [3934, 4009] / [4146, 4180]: -3.3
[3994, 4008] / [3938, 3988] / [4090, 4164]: -4.3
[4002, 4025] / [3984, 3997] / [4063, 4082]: -2.2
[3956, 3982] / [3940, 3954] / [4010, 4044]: 8.3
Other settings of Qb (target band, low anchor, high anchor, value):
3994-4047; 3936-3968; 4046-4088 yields -0.185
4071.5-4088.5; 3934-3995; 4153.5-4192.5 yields -0.171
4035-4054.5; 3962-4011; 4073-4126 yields -0.237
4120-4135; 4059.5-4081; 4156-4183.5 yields -0.009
